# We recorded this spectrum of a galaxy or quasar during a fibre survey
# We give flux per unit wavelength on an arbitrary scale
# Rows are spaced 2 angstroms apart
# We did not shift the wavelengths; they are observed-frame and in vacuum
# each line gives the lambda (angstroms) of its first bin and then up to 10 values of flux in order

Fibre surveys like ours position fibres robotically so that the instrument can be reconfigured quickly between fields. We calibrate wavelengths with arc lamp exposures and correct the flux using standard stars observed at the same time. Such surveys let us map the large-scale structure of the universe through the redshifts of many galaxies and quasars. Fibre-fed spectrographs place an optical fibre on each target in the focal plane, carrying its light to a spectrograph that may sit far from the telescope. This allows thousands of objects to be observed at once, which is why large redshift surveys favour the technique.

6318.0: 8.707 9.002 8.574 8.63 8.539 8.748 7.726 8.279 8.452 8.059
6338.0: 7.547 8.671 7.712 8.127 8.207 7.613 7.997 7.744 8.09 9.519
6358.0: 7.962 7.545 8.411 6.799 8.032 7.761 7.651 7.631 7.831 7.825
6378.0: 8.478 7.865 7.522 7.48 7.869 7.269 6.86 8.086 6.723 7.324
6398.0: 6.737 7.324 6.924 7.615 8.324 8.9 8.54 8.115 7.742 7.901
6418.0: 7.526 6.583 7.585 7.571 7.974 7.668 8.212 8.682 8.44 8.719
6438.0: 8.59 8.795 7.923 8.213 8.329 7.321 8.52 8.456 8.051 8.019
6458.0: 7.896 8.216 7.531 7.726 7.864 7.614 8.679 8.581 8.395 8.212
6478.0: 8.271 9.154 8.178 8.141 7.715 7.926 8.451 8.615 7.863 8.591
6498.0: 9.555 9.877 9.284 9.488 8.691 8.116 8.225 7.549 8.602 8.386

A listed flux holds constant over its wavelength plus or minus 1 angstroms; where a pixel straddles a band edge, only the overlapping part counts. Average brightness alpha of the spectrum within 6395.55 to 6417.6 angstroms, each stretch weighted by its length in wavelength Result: 7.77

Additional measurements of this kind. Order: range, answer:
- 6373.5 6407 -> 7.53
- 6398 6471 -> 7.99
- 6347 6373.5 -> 7.9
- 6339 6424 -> 7.77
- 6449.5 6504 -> 8.37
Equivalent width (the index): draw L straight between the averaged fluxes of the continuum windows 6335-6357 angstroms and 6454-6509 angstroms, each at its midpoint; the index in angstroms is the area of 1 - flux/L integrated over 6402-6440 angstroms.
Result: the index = 1.1 angstroms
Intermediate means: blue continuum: 8.12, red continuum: 8.39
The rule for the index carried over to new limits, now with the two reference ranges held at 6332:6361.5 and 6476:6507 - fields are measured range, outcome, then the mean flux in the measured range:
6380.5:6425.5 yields 4.0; 7.58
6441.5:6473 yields 1.7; 8.06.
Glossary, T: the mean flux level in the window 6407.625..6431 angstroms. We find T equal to 7.83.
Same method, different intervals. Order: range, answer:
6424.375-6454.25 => 8.25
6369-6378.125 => 7.83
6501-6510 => 8.82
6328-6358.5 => 8.14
